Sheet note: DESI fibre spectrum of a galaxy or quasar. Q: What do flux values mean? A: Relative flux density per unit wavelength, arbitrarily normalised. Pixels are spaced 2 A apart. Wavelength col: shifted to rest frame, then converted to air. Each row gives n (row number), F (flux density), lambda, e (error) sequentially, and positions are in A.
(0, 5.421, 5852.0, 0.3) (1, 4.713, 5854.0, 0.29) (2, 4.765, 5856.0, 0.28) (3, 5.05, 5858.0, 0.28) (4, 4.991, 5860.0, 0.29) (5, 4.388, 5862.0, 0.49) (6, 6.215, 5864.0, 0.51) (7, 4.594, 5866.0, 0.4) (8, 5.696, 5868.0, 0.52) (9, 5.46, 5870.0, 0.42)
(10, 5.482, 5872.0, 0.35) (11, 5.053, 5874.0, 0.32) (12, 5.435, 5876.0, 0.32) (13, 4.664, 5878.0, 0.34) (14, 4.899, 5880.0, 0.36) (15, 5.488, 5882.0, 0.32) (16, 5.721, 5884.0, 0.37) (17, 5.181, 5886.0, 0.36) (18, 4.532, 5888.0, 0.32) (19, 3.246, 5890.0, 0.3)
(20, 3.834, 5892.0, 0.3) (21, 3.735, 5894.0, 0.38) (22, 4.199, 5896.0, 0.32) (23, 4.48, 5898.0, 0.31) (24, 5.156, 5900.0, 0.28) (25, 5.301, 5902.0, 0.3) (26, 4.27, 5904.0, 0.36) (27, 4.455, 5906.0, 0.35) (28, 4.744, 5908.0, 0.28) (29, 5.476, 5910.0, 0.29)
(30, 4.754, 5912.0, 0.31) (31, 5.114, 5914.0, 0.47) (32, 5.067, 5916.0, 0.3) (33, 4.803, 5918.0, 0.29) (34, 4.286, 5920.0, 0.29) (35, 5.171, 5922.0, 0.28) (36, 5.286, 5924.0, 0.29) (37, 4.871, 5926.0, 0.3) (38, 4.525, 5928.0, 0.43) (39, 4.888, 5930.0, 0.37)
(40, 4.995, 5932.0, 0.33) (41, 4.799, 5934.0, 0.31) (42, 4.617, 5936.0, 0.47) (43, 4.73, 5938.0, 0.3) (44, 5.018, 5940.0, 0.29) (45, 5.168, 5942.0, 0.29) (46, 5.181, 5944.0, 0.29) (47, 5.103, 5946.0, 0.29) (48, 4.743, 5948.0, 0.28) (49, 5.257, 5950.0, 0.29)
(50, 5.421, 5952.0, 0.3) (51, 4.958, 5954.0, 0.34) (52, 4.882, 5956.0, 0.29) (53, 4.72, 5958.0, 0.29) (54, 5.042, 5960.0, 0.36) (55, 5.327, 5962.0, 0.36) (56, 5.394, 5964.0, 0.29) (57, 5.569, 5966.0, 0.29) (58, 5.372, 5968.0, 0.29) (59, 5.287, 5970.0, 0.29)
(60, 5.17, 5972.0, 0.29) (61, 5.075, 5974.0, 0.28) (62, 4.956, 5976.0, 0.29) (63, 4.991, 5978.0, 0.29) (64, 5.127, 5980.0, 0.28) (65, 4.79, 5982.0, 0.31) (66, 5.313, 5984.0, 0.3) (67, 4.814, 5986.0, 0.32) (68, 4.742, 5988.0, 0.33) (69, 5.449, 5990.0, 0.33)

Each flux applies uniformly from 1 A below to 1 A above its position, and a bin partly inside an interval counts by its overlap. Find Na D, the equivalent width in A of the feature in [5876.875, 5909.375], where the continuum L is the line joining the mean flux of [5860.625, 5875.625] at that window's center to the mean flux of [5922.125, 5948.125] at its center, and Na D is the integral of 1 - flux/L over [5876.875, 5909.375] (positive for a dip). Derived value 3.2 A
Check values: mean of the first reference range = 5.27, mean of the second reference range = 4.93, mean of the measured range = 4.63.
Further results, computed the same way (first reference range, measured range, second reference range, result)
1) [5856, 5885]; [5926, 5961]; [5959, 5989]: 1.44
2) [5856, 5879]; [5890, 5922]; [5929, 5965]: 2.97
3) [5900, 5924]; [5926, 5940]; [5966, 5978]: 0.58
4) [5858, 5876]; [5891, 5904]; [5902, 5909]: 0.80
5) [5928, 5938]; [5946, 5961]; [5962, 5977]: 0.13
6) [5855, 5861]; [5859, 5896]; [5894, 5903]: -0.71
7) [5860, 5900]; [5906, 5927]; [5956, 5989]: 0.11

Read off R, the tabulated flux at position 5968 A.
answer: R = 5.372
